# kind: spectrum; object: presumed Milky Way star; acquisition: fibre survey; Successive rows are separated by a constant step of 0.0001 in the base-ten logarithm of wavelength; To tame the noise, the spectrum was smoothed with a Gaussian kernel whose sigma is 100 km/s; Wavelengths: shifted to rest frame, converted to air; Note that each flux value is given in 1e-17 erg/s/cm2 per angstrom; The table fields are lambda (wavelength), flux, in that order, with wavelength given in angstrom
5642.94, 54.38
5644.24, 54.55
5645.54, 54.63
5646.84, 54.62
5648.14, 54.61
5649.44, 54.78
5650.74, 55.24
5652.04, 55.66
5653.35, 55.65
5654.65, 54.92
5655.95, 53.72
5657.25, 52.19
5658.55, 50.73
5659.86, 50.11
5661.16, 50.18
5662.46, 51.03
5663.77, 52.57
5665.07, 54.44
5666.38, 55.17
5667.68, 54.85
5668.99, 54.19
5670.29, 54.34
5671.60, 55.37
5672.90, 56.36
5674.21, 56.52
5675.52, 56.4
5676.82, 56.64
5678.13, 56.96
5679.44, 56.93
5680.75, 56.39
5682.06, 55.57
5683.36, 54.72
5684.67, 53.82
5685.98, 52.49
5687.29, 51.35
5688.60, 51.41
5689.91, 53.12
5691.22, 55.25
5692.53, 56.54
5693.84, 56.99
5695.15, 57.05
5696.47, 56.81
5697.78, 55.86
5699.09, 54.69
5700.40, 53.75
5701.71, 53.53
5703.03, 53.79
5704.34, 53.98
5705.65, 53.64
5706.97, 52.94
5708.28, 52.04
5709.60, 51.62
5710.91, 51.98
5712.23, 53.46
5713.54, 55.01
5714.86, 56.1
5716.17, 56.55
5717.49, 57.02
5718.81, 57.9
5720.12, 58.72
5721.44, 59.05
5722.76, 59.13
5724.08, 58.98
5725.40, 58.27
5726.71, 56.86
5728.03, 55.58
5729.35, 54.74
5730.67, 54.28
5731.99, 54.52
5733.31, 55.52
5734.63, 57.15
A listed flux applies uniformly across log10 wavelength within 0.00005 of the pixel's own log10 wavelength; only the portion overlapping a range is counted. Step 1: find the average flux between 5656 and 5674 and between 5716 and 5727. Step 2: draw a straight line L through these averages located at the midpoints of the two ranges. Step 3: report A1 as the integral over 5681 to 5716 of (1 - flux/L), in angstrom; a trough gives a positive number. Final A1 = 1.2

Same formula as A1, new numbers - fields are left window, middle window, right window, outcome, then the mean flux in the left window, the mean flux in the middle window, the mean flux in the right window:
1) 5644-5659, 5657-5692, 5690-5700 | 0.70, 54.3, 54.1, 55.9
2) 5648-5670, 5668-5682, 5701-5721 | -0.55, 53.5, 55.9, 54.6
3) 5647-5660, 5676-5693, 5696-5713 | -0.29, 53.9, 54.7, 53.7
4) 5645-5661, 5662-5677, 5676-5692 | -0.16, 53.8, 54.8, 54.6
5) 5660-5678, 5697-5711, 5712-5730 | 0.66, 54.4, 53.6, 57.1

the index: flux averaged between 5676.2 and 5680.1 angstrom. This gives 56.7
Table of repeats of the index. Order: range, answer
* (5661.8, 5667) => 53.2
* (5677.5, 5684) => 56.1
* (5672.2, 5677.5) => 56.5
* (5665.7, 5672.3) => 54.8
